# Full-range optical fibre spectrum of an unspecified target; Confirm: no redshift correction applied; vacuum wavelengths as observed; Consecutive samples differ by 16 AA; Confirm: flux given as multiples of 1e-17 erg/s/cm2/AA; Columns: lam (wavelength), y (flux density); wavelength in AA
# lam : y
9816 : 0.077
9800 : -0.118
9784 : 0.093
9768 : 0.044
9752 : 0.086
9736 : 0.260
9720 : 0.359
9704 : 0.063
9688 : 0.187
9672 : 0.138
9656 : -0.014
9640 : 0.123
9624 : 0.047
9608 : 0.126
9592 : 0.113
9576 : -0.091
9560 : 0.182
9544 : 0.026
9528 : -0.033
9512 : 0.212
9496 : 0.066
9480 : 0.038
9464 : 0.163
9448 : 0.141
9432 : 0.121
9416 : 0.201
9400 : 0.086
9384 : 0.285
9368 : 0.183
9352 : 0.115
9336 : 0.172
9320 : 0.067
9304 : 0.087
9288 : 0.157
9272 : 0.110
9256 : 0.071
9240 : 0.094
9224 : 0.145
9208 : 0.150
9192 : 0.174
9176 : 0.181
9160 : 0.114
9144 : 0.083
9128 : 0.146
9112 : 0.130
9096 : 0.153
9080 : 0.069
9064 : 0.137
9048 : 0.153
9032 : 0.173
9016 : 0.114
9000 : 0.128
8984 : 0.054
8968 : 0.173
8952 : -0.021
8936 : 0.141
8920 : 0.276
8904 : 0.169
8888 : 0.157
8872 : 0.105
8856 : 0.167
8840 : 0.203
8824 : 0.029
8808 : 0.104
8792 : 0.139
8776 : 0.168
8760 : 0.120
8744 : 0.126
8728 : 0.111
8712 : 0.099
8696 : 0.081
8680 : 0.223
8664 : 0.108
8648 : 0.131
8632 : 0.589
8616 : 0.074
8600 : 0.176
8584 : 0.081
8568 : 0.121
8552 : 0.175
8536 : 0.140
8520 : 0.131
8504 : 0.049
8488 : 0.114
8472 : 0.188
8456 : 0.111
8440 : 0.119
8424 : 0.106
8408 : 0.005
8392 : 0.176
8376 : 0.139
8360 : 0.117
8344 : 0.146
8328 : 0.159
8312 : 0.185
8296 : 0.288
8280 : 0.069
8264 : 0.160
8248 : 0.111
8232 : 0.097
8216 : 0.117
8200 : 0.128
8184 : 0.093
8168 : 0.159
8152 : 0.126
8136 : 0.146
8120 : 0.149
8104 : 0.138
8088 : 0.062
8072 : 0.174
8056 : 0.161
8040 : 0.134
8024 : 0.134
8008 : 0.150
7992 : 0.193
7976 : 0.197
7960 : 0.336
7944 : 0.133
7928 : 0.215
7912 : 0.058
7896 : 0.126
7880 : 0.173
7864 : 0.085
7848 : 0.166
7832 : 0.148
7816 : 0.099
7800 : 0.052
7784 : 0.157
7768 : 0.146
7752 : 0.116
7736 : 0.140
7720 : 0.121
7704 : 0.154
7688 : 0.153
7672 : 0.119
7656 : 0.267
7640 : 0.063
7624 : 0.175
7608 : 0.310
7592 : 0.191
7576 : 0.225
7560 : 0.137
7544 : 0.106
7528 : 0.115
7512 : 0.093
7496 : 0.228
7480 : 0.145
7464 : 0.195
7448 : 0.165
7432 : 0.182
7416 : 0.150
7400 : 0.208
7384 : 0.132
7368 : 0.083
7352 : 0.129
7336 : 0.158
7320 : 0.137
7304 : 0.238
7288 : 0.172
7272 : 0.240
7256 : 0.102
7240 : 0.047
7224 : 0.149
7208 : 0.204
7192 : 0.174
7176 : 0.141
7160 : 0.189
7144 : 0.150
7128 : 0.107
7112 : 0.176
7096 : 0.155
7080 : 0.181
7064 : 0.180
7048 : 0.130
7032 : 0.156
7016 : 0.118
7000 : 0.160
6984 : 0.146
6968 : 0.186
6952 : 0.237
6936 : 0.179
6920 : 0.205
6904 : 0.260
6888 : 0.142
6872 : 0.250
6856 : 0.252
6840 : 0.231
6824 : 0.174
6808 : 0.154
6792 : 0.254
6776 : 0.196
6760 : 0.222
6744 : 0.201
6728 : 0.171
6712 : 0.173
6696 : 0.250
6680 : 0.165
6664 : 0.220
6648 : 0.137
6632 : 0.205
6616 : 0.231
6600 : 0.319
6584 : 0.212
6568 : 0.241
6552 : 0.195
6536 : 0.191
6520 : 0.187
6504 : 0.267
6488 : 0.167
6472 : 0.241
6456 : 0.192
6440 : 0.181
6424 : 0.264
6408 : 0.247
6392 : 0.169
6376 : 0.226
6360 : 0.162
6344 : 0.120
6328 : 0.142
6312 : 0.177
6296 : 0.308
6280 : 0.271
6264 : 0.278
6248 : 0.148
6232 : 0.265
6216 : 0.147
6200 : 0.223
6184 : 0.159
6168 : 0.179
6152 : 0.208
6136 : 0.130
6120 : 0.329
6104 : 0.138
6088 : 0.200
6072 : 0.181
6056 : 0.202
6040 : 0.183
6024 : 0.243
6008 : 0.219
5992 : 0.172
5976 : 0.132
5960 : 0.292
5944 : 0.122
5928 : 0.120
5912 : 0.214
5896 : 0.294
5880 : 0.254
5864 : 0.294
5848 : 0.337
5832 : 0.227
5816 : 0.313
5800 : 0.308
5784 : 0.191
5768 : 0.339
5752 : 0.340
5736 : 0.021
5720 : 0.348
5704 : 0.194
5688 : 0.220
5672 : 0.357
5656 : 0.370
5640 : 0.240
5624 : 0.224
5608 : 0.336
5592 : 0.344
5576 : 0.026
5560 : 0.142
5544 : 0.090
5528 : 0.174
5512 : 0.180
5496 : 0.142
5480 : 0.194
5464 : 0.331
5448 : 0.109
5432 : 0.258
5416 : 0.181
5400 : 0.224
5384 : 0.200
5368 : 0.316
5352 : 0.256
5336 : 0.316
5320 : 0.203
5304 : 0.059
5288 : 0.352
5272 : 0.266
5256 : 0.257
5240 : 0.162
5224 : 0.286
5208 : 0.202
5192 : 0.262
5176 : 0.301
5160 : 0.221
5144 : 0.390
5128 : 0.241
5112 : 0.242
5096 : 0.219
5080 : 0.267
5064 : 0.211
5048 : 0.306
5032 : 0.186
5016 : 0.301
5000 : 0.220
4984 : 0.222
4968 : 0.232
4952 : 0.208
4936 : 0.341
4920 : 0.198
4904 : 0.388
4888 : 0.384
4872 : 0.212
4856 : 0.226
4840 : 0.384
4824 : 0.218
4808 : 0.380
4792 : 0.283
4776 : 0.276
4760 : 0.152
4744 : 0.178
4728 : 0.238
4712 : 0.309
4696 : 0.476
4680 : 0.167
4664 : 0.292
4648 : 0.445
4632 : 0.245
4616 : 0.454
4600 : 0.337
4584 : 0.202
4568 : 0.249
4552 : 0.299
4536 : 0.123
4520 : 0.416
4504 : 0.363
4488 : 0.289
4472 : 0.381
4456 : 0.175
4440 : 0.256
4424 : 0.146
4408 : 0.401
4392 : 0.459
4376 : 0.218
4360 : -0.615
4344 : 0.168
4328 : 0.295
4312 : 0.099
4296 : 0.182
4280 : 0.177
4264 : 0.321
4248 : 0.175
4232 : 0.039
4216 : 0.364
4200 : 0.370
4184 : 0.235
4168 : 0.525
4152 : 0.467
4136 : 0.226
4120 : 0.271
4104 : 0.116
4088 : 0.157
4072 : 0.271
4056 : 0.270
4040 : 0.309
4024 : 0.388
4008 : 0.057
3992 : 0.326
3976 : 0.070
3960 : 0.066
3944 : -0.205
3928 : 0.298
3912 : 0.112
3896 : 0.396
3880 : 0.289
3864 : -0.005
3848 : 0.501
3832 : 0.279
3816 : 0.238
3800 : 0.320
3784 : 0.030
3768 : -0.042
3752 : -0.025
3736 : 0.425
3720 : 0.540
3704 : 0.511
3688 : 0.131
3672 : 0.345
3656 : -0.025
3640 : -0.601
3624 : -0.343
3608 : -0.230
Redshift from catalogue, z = 1.32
